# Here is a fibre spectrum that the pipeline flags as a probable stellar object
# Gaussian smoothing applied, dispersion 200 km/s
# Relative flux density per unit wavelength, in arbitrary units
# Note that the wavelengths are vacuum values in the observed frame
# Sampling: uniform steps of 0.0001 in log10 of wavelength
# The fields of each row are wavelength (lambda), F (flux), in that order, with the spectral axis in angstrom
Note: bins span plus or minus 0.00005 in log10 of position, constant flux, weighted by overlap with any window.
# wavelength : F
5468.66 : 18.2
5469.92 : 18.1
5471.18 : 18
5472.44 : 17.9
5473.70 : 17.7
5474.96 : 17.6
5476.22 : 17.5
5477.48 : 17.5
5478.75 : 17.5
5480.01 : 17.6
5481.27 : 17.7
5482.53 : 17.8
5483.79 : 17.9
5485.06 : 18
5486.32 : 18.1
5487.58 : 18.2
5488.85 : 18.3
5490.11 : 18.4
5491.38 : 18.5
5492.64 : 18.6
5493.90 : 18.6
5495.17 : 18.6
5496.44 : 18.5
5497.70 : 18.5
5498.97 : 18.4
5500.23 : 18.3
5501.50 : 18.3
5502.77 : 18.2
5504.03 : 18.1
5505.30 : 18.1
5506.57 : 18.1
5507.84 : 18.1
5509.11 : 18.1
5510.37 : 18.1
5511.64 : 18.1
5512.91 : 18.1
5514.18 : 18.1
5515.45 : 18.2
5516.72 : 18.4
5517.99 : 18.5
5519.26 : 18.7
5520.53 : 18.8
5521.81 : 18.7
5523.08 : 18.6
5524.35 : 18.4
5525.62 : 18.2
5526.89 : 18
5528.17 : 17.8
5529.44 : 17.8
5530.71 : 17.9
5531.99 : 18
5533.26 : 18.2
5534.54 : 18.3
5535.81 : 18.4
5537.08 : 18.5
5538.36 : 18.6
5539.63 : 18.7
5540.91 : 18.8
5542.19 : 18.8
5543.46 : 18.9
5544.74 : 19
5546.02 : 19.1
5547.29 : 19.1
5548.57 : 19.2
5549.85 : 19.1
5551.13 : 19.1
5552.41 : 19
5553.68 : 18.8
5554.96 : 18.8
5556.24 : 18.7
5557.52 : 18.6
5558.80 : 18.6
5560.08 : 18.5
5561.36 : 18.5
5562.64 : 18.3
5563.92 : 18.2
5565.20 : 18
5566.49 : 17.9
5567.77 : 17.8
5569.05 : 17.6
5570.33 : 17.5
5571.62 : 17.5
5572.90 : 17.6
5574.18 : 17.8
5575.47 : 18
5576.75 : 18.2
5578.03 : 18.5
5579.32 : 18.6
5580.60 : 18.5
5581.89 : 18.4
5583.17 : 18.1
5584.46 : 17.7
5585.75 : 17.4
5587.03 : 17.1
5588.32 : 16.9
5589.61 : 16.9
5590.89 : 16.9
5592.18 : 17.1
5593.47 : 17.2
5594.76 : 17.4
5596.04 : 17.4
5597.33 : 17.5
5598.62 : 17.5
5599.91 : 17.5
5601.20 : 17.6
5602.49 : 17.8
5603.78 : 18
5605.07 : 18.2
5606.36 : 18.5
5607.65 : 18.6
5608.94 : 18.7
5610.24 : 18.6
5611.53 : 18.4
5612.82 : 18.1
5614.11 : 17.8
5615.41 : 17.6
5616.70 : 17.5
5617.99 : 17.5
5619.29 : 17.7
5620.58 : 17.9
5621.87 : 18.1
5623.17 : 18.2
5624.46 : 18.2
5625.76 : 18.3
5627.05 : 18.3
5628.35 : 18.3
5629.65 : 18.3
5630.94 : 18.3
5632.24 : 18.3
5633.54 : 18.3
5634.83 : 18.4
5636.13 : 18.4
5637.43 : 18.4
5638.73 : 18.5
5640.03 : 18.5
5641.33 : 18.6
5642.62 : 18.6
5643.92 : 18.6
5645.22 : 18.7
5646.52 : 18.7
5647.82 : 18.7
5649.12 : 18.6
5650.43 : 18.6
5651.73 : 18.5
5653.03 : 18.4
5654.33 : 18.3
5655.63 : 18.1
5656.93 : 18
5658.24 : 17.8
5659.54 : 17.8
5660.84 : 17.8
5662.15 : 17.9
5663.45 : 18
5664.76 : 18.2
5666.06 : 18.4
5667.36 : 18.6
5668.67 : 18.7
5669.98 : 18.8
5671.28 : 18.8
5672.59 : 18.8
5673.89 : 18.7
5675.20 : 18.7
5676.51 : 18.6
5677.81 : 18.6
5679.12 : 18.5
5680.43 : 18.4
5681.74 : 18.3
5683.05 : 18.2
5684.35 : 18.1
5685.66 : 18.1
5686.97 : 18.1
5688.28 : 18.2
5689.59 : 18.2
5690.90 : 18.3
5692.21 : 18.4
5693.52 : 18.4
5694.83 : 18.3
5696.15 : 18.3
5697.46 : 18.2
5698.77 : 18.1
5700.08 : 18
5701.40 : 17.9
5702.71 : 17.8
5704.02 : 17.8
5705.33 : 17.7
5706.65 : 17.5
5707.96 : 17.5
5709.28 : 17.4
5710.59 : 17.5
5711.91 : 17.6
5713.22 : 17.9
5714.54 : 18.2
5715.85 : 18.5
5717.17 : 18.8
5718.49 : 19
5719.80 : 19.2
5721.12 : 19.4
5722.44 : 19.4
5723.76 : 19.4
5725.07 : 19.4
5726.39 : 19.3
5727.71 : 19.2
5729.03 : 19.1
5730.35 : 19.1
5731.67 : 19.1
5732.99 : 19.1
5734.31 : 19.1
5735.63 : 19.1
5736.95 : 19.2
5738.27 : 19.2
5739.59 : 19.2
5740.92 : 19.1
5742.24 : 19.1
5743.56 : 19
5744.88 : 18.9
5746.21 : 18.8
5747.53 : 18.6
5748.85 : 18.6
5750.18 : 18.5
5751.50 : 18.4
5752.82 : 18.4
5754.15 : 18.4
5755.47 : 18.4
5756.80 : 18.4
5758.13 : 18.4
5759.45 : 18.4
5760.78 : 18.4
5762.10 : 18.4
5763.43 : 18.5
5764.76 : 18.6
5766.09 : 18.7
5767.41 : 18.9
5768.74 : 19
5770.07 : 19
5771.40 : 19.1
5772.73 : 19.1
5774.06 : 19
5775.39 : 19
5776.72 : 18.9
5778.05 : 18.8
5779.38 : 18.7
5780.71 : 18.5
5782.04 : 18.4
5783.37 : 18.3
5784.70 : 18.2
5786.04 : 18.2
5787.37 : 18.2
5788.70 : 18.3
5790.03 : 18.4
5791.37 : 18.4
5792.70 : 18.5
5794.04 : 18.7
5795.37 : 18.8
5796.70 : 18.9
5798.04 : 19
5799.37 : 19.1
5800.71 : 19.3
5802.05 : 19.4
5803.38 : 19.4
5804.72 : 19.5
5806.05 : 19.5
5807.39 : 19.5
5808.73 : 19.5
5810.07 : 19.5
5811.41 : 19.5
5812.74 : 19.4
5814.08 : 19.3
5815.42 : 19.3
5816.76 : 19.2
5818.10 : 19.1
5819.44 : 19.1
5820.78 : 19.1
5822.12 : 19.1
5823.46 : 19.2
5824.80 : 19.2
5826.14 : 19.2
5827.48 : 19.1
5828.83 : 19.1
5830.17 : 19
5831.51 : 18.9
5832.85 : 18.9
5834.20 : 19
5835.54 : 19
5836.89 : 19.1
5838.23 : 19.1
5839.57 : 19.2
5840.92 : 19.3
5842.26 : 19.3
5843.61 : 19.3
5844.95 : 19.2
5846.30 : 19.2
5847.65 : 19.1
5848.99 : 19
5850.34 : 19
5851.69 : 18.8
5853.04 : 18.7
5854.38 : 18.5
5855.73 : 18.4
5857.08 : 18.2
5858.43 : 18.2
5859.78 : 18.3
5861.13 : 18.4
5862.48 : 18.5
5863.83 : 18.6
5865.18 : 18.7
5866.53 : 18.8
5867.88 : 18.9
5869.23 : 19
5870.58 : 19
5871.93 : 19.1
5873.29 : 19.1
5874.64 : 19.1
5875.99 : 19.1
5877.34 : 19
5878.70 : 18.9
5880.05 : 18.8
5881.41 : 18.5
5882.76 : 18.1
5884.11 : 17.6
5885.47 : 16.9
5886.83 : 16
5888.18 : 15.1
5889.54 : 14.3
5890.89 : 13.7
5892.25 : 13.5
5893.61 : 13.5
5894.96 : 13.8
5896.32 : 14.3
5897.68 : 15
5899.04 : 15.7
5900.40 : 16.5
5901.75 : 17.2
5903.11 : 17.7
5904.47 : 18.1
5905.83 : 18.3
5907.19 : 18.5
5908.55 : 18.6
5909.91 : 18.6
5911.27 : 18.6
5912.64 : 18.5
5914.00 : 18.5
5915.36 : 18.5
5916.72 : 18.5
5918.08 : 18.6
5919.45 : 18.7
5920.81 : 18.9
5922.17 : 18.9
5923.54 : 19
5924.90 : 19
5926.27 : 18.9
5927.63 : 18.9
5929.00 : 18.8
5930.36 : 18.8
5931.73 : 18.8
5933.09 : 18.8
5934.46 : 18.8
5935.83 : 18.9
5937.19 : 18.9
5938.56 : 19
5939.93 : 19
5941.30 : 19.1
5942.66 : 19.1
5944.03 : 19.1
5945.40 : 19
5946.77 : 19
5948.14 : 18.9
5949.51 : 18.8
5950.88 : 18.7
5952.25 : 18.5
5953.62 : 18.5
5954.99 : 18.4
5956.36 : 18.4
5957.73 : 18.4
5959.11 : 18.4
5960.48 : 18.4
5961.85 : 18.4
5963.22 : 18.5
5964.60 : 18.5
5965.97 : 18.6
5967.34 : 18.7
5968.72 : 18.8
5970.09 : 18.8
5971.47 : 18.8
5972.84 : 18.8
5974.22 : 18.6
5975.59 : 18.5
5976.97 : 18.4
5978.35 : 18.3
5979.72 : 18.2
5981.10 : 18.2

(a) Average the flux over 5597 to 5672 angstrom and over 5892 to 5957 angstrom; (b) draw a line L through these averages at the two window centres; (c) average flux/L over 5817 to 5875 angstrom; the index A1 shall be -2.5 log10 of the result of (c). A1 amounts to -0.05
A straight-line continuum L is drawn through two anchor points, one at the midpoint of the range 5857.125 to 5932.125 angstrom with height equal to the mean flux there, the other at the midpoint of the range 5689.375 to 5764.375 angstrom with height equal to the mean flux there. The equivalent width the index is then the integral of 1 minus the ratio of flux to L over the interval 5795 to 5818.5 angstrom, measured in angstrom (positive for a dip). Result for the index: -1.4 angstrom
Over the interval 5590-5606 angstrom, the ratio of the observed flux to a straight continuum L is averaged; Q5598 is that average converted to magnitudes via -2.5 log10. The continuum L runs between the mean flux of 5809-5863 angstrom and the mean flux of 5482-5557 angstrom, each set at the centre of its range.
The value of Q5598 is 0.06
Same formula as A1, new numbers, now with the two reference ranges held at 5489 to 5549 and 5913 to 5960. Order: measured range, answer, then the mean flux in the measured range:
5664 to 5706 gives 0.01 mag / 18.3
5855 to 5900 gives 0.08 mag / 17.3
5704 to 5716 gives 0.05 mag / 17.7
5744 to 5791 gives 0.00 mag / 18.6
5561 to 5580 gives 0.03 mag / 18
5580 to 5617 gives 0.04 mag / 17.8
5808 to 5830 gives -0.03 mag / 19.2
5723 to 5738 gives -0.03 mag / 19.2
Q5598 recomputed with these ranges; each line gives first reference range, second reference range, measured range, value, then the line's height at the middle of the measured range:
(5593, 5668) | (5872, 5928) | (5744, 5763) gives -0.039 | 17.9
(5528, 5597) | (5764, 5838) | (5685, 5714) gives 0.040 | 18.6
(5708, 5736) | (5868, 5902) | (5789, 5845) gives -0.087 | 17.7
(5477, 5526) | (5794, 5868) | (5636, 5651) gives 0.000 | 18.6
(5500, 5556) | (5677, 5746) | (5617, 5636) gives 0.021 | 18.5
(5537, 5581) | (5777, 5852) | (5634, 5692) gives 0.017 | 18.7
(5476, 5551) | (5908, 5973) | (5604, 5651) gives 0.008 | 18.4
